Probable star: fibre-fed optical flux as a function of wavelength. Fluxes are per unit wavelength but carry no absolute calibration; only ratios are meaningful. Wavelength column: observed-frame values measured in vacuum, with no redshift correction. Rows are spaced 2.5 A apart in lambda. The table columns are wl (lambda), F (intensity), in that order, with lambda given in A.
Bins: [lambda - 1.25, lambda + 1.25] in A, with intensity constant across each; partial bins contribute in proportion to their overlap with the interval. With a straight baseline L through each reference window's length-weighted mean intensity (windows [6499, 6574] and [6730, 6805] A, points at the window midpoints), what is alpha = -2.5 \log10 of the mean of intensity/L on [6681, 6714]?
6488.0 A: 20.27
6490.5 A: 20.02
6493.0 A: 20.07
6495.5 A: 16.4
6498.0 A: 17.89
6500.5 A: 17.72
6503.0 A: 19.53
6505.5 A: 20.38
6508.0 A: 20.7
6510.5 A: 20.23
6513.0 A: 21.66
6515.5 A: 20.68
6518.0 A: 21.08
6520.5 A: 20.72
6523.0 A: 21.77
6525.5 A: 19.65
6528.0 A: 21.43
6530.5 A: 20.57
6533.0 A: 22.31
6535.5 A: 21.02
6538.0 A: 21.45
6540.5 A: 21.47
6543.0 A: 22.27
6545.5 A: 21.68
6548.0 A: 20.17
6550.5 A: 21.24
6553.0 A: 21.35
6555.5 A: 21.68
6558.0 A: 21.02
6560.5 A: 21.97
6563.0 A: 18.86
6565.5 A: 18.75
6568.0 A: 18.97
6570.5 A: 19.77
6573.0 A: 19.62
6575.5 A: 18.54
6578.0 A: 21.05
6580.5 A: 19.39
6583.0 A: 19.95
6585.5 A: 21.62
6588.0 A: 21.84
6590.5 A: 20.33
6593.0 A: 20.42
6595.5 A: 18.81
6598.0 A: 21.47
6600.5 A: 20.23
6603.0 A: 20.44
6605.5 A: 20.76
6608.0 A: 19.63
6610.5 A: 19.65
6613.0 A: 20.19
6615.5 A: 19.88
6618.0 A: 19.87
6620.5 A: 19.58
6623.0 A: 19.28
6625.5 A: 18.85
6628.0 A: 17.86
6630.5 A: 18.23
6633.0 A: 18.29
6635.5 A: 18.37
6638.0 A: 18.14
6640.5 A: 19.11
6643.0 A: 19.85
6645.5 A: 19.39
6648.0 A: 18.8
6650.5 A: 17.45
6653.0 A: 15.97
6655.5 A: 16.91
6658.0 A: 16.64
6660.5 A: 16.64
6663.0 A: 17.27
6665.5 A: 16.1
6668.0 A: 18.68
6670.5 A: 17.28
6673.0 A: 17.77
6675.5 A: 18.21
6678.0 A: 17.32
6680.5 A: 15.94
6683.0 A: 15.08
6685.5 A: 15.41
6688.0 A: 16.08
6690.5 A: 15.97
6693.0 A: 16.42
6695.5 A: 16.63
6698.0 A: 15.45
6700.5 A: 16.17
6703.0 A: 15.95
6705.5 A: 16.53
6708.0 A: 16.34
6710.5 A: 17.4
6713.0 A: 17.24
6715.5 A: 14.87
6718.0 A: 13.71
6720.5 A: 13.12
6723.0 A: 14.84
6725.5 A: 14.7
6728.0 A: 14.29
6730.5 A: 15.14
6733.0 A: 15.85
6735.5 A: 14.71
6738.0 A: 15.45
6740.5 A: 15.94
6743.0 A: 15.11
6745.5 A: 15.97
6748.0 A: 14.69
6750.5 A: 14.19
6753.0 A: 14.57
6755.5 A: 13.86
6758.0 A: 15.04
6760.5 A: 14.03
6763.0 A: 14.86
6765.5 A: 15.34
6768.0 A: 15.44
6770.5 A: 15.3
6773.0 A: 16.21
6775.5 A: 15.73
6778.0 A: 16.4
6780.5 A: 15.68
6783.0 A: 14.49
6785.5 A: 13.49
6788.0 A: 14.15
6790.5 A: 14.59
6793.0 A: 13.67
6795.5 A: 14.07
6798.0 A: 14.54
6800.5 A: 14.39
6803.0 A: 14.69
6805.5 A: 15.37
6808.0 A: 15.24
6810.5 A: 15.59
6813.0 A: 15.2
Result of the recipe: 0.03 mag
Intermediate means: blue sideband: 20.7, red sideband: 14.9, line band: 16.2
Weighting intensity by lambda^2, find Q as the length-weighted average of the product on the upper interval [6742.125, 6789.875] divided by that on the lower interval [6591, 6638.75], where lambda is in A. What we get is 0.8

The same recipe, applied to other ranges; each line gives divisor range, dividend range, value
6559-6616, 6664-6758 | 0.81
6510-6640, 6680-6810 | 0.79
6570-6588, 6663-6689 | 0.86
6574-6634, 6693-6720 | 0.83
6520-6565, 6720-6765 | 0.75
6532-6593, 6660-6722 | 0.82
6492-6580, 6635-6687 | 0.89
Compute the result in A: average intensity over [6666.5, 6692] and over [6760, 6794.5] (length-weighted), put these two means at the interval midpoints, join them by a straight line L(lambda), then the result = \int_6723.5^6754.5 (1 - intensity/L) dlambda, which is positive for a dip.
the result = 1.25 A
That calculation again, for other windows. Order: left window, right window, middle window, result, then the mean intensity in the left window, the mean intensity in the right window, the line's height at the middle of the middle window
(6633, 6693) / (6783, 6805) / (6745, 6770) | 0.5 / 17.3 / 14.3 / 15.1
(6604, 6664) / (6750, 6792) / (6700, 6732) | 2.0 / 18.6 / 14.9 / 16.4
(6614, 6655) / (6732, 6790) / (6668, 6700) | 1.3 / 18.7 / 15.1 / 17.2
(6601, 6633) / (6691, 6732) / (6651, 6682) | 0.6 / 19.5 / 15.6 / 17.4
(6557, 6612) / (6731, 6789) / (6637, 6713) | 2.2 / 20.1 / 15.1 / 17.5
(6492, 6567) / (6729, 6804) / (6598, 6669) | -2.4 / 20.5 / 14.9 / 18.1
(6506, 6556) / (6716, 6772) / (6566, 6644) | -3.0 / 21.1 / 14.8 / 18.9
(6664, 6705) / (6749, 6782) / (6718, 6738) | 1.4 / 16.5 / 15.1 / 15.8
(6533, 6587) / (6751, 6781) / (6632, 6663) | 0.6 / 20.6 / 15.2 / 18.3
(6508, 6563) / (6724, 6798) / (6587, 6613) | -1.3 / 21.1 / 14.9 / 19.4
